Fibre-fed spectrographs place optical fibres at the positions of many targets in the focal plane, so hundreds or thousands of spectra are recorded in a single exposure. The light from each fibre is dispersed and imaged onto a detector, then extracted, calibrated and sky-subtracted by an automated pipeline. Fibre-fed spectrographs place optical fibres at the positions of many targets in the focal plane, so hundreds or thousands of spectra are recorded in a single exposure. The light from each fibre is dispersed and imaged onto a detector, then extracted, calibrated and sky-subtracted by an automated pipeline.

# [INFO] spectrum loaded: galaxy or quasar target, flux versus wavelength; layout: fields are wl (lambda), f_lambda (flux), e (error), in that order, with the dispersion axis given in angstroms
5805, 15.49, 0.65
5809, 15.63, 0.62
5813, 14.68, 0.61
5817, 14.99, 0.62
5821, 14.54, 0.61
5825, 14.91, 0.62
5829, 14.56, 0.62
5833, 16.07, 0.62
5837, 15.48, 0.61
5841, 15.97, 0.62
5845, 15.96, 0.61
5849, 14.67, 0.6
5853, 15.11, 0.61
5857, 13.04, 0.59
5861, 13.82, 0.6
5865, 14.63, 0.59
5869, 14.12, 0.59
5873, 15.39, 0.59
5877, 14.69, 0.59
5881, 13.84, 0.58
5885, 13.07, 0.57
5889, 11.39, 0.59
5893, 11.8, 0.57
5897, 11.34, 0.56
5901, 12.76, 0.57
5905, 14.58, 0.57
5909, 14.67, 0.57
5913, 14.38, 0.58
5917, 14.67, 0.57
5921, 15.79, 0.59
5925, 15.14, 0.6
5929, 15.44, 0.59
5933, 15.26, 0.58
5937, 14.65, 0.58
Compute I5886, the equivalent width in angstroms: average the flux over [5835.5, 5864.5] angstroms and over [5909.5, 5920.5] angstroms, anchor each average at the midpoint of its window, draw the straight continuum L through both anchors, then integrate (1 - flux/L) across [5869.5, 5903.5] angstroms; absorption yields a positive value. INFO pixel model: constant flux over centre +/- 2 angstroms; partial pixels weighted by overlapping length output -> 3.8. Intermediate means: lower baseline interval 14.8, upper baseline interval 14.7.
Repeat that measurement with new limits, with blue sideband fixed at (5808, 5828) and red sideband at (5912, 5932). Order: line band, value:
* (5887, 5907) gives 3.6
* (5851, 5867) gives 0.9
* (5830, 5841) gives -0.6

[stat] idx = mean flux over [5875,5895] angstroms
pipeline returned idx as 13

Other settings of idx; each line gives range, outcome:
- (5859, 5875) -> 14.5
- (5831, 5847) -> 15.9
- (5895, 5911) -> 13.3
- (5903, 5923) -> 14.8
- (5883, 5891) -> 12.2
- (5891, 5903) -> 12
